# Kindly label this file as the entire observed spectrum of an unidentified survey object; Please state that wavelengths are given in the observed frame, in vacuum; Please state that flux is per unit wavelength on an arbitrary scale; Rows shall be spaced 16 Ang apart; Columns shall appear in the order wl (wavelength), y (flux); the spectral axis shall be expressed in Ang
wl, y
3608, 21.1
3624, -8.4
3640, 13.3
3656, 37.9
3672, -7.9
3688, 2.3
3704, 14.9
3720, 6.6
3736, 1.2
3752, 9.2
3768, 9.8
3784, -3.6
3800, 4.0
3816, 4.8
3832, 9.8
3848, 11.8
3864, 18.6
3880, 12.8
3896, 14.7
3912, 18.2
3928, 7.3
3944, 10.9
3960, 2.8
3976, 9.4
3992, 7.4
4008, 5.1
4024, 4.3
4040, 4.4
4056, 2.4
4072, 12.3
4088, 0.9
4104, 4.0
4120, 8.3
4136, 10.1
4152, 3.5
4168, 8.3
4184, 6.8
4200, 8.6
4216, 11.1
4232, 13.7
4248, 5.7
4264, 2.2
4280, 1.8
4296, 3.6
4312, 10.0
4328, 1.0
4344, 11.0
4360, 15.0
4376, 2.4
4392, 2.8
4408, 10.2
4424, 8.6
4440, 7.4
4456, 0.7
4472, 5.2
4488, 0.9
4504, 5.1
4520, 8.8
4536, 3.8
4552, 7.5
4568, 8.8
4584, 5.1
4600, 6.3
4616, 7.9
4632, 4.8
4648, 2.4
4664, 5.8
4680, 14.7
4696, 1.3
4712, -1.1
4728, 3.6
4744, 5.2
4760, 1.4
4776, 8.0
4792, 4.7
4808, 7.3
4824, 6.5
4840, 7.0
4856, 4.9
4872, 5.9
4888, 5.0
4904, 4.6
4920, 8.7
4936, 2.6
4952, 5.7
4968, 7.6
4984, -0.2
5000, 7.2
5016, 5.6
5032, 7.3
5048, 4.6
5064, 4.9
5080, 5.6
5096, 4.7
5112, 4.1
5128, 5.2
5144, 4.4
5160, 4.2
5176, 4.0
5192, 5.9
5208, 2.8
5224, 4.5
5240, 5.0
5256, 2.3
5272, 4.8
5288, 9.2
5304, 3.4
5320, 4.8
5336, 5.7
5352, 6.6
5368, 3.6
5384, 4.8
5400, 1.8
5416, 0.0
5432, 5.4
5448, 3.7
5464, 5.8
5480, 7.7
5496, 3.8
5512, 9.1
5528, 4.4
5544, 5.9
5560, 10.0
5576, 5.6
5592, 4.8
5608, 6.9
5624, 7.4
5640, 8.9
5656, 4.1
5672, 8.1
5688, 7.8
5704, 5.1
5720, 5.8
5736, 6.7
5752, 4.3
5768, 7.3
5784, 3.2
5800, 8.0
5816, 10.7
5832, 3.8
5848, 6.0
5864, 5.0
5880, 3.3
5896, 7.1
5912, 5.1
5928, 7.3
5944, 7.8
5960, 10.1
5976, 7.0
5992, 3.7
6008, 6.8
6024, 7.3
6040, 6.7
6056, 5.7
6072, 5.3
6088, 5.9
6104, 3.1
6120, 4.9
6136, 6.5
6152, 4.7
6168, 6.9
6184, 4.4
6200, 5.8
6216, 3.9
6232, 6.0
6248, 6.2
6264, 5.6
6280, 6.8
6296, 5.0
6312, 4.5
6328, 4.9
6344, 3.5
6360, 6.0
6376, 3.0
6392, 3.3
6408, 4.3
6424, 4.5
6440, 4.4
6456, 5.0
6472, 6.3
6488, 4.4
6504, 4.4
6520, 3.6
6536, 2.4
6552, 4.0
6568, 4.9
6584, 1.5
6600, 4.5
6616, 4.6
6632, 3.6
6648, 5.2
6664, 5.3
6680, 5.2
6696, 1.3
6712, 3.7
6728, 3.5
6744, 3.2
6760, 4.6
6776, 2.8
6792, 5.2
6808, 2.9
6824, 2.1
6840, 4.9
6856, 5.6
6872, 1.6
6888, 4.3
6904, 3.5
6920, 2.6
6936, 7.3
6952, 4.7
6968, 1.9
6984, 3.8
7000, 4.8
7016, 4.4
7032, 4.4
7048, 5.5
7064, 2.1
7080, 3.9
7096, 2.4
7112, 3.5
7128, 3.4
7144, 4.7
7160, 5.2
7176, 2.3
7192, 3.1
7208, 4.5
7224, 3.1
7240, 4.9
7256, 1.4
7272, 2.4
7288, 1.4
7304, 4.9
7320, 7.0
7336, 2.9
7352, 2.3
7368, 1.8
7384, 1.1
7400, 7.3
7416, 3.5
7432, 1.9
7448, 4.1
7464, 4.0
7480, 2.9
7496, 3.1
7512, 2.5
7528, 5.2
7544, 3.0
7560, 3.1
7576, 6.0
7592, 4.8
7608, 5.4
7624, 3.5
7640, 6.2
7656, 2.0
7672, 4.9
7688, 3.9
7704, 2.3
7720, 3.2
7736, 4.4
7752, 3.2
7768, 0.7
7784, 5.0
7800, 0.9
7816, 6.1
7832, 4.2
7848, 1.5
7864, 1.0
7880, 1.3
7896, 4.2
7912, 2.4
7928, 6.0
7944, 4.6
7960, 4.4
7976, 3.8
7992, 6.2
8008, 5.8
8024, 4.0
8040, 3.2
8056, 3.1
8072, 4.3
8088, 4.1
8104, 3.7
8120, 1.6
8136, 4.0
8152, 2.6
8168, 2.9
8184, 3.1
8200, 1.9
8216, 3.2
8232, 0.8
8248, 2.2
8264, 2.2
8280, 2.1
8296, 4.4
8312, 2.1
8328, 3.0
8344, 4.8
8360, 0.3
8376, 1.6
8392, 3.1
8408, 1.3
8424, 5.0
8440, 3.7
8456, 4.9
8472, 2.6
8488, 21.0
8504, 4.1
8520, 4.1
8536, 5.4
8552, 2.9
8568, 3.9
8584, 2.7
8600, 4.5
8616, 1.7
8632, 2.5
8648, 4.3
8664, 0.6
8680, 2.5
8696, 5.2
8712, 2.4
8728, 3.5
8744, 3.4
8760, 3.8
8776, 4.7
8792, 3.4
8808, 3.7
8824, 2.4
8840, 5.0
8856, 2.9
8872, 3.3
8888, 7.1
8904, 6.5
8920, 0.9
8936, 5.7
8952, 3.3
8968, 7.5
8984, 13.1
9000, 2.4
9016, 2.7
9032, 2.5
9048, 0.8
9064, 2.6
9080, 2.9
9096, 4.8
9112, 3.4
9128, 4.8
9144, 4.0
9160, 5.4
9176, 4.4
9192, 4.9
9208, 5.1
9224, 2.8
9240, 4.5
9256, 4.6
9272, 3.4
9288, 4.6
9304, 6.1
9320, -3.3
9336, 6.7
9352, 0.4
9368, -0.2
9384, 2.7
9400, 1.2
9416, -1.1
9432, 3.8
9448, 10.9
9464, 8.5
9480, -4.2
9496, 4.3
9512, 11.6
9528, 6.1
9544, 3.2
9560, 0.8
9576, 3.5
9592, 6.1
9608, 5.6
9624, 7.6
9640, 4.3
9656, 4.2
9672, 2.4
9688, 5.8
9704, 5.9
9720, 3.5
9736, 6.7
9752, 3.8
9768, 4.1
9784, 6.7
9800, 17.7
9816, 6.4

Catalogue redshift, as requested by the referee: 1.276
